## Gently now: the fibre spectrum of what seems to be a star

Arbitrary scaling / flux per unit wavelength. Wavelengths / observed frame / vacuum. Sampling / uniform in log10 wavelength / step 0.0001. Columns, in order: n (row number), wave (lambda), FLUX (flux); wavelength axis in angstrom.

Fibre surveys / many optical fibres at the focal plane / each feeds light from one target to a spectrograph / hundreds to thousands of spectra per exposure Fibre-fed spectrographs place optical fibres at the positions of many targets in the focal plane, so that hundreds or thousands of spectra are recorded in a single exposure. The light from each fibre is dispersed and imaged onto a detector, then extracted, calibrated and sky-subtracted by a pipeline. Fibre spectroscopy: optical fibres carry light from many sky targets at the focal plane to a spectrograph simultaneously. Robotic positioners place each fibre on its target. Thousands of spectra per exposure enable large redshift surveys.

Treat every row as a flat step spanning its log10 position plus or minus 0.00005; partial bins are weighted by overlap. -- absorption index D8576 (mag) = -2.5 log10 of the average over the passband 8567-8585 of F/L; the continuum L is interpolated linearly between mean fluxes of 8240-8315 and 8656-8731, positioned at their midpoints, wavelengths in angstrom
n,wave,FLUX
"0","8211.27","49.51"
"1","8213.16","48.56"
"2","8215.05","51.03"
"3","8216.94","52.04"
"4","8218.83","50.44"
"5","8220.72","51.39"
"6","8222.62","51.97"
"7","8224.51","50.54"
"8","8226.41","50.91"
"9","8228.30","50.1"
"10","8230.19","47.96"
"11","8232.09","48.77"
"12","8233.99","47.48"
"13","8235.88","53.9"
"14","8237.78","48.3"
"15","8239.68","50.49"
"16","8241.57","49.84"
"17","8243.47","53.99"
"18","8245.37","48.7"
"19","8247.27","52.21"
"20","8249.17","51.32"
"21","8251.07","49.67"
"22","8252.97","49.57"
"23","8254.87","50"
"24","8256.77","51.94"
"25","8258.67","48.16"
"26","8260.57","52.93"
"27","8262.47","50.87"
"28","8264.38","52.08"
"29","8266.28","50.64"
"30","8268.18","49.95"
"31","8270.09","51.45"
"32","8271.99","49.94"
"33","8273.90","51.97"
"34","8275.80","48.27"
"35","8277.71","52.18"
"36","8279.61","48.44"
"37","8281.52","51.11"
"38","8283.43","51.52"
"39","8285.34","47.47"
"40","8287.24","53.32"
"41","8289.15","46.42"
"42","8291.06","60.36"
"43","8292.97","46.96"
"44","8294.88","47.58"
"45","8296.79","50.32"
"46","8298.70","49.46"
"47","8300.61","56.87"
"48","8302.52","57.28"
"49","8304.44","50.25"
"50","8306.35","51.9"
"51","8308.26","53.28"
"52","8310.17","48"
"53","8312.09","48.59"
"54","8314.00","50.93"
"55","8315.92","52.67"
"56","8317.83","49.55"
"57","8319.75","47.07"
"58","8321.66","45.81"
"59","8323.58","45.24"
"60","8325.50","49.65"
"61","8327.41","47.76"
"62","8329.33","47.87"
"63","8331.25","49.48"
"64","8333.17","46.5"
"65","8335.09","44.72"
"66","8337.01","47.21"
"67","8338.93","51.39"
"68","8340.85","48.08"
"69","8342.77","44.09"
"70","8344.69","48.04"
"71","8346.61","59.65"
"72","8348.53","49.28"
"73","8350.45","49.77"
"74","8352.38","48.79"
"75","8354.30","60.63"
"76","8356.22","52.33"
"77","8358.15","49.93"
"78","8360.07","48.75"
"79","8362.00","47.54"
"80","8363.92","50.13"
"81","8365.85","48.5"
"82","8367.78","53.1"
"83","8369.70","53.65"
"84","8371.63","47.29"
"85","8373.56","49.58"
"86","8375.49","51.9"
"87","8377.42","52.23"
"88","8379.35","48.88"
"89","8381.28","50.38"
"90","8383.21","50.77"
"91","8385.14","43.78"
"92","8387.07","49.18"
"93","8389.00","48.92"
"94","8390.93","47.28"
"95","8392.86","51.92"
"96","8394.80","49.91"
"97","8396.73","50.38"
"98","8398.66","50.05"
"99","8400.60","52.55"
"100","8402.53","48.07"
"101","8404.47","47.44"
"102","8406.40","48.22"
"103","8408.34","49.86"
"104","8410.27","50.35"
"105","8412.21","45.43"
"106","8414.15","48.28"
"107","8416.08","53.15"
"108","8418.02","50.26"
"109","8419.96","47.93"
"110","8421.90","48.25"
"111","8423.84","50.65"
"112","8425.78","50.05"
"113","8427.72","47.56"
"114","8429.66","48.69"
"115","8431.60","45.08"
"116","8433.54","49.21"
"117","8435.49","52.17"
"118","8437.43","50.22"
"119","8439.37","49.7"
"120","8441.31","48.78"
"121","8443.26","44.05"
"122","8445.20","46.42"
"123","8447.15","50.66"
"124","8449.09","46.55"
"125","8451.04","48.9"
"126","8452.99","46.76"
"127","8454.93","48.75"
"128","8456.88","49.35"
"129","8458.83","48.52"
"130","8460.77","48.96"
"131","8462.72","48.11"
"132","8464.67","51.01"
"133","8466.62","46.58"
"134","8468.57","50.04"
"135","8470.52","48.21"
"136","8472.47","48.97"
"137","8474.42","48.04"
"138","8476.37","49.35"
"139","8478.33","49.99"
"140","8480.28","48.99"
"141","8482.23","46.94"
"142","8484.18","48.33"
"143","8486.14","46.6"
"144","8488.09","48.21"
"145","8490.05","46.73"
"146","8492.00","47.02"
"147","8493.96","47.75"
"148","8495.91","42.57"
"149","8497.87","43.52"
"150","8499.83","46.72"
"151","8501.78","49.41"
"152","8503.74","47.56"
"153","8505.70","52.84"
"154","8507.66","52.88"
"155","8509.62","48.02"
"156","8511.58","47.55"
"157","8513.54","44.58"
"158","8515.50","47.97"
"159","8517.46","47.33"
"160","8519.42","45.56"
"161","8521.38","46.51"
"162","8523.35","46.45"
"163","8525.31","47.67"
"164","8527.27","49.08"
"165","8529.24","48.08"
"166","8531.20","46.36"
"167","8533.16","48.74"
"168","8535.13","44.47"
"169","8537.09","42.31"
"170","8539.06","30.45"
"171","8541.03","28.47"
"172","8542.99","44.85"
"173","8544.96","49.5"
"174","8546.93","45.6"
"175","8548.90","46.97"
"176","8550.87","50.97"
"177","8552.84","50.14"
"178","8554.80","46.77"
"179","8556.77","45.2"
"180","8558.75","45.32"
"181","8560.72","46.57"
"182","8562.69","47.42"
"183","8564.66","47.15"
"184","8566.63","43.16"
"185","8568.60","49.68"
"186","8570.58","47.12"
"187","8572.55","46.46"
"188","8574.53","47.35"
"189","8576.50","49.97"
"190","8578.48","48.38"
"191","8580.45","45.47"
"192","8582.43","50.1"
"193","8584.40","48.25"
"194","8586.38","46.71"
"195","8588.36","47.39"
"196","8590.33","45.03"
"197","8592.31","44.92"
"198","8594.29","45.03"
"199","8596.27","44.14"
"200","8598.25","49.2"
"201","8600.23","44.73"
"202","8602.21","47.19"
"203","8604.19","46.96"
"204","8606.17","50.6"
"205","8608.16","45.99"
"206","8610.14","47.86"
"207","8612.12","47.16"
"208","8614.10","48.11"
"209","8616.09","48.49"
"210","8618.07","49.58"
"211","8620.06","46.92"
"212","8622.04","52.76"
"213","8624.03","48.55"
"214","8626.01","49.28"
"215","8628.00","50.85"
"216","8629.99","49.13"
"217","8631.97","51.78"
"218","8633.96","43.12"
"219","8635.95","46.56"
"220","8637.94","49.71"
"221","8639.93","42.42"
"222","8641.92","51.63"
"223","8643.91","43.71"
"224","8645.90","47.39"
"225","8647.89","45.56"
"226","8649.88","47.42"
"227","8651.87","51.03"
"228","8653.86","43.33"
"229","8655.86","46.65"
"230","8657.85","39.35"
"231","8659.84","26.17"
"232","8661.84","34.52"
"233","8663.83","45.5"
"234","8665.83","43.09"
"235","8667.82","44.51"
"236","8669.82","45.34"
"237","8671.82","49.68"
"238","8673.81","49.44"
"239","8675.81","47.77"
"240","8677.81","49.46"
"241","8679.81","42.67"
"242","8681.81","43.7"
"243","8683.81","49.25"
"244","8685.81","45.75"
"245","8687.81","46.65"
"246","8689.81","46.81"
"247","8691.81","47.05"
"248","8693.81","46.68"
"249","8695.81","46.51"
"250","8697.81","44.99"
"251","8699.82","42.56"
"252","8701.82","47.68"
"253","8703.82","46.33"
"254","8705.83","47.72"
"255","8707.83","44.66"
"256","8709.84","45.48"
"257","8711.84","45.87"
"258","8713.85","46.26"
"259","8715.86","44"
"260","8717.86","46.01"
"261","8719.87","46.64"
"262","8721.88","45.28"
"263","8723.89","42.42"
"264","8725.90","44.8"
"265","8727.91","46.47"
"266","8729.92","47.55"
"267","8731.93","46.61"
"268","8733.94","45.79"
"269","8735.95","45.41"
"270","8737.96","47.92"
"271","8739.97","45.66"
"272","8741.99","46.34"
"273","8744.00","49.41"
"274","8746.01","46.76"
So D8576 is -0.028 mag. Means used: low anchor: 50.9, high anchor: 45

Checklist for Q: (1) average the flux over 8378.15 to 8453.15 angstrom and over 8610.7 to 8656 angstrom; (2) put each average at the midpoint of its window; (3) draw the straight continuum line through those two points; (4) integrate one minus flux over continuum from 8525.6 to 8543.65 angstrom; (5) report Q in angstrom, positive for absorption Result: 2.1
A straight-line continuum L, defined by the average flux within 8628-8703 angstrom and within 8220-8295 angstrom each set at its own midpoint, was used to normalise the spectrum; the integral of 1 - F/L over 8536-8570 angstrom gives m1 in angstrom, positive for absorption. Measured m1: 1.59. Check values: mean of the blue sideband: 50.5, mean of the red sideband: 45.6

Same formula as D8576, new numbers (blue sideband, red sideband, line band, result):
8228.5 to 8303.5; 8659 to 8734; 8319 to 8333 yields 0.06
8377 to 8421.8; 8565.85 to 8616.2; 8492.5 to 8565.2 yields 0.04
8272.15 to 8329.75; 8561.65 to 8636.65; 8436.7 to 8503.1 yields 0.02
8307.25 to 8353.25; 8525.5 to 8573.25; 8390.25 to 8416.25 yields -0.04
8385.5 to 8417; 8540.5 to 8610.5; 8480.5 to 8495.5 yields 0.02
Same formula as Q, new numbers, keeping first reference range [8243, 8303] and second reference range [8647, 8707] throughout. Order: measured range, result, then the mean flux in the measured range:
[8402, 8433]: 0.1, 48.7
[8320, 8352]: 1.1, 48.4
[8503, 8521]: -0.3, 48.2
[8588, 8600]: 0.1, 45.8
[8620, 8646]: -1.4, 48.2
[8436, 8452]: 0.1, 48.3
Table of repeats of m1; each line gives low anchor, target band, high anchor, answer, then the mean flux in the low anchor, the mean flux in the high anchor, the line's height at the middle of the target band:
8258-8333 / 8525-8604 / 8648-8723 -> 1.2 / 50.3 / 45.2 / 46.8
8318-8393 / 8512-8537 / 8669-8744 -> 0.6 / 49.4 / 46.2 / 47.9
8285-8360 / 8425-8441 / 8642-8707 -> -0.2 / 50.1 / 45.2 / 48.6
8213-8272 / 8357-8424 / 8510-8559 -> -2.2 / 50.6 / 45.5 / 48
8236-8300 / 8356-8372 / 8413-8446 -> -0.2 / 50.6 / 48.8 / 49.6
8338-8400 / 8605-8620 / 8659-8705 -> -0.7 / 50.2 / 44.9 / 46.1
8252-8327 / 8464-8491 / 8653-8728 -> -0.3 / 50.5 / 44.9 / 47.9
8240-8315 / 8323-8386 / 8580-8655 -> 0.6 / 50.9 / 47.5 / 50.1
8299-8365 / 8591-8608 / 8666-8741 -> 0.2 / 50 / 46.1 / 47.2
